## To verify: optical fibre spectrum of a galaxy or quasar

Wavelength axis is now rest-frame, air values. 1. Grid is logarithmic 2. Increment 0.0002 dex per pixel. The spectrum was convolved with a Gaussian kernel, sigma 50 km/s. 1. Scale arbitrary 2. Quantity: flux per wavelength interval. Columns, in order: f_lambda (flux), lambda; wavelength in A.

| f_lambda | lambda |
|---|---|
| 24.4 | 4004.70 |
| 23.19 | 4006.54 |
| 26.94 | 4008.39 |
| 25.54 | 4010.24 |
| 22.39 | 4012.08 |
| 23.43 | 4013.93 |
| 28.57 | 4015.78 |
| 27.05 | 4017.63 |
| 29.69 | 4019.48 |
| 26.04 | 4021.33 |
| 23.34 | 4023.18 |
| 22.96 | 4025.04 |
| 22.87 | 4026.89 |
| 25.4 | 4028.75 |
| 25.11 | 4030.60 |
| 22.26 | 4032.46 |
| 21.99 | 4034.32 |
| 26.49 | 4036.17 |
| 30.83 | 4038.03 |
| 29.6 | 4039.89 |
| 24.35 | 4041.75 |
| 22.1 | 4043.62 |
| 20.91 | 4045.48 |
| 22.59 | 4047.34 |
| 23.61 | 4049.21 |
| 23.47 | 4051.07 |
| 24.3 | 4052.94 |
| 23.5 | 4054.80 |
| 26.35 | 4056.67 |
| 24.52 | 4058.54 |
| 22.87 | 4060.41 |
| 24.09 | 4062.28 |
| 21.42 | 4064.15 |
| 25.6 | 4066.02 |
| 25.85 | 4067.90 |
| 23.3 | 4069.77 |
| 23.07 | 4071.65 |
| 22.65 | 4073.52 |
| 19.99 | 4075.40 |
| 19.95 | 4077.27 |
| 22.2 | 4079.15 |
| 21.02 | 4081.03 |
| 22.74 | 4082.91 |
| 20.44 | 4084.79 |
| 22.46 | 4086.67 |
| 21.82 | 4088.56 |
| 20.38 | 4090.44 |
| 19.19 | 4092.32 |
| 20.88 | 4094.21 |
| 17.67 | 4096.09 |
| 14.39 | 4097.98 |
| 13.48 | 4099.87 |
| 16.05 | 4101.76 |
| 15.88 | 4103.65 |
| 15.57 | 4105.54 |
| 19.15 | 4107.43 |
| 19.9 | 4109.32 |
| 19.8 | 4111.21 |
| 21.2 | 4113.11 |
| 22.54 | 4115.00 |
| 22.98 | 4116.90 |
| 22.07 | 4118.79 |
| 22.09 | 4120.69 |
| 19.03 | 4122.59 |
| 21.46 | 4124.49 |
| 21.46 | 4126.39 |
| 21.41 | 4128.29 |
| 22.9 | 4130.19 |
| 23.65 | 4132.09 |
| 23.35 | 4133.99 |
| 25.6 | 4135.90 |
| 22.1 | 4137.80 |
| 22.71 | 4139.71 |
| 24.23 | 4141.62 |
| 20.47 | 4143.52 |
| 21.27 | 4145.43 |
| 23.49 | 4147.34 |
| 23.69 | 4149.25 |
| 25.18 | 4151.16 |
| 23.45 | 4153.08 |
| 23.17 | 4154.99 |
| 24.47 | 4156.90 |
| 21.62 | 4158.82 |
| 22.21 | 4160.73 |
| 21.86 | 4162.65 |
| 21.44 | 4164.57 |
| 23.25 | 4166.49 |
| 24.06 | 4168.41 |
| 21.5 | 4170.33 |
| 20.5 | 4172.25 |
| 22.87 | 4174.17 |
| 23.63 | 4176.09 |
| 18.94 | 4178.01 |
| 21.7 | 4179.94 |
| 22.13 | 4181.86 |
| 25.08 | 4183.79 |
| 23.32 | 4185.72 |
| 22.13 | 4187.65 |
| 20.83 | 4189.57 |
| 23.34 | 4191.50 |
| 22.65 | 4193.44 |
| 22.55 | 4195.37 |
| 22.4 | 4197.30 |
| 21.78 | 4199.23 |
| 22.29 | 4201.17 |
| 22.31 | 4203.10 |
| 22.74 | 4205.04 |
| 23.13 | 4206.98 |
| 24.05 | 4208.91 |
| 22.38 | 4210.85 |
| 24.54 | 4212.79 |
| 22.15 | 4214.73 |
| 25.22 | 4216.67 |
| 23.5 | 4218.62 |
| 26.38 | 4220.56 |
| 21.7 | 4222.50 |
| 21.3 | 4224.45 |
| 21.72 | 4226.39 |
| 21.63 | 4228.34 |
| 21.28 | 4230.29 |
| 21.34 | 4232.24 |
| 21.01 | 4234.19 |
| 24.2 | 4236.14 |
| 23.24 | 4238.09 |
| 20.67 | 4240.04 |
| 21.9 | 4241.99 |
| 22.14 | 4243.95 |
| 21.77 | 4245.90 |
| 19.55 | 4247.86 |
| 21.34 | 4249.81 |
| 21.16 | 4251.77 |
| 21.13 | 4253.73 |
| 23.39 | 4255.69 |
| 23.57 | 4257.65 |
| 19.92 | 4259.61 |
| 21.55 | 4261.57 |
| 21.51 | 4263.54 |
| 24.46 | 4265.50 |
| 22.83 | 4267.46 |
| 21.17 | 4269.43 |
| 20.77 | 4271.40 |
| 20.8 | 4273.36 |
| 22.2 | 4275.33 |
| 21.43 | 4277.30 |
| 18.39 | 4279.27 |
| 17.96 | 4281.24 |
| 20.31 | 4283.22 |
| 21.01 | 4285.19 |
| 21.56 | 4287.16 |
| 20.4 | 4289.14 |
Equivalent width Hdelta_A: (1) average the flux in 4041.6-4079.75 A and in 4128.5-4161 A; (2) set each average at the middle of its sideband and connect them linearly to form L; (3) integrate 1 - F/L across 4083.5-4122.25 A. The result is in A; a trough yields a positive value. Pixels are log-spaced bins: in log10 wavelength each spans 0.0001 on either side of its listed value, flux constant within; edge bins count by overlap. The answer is 6.2 A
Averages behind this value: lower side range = 23.2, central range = 19.4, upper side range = 23.1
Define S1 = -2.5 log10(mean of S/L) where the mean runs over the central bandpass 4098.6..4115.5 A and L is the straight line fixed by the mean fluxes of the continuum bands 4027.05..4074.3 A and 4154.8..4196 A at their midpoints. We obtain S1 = 0.29 mag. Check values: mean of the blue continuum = 24.2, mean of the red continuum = 22.4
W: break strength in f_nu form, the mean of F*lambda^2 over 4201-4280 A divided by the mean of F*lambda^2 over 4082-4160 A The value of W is 1.11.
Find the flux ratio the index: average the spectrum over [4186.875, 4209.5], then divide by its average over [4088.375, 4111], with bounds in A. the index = 1.3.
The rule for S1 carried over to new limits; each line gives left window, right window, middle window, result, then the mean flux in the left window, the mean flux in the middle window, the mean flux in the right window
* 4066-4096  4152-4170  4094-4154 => 0.071 mag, 21.7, 20.9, 22.8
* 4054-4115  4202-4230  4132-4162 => -0.061 mag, 20.9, 23.1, 23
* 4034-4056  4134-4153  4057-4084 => 0.063 mag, 24.6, 22.9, 23.2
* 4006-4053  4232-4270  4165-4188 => 0.023 mag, 24.8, 22.4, 21.9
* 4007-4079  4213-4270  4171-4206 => 0.023 mag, 24.3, 22.3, 22.2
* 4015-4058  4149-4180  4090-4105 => 0.360 mag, 24.9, 17.1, 22.6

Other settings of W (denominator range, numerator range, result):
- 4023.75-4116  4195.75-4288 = 1.09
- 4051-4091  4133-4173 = 1.04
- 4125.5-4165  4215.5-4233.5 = 1.03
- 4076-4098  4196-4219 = 1.19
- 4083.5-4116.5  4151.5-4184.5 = 1.22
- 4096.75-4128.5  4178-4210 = 1.22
